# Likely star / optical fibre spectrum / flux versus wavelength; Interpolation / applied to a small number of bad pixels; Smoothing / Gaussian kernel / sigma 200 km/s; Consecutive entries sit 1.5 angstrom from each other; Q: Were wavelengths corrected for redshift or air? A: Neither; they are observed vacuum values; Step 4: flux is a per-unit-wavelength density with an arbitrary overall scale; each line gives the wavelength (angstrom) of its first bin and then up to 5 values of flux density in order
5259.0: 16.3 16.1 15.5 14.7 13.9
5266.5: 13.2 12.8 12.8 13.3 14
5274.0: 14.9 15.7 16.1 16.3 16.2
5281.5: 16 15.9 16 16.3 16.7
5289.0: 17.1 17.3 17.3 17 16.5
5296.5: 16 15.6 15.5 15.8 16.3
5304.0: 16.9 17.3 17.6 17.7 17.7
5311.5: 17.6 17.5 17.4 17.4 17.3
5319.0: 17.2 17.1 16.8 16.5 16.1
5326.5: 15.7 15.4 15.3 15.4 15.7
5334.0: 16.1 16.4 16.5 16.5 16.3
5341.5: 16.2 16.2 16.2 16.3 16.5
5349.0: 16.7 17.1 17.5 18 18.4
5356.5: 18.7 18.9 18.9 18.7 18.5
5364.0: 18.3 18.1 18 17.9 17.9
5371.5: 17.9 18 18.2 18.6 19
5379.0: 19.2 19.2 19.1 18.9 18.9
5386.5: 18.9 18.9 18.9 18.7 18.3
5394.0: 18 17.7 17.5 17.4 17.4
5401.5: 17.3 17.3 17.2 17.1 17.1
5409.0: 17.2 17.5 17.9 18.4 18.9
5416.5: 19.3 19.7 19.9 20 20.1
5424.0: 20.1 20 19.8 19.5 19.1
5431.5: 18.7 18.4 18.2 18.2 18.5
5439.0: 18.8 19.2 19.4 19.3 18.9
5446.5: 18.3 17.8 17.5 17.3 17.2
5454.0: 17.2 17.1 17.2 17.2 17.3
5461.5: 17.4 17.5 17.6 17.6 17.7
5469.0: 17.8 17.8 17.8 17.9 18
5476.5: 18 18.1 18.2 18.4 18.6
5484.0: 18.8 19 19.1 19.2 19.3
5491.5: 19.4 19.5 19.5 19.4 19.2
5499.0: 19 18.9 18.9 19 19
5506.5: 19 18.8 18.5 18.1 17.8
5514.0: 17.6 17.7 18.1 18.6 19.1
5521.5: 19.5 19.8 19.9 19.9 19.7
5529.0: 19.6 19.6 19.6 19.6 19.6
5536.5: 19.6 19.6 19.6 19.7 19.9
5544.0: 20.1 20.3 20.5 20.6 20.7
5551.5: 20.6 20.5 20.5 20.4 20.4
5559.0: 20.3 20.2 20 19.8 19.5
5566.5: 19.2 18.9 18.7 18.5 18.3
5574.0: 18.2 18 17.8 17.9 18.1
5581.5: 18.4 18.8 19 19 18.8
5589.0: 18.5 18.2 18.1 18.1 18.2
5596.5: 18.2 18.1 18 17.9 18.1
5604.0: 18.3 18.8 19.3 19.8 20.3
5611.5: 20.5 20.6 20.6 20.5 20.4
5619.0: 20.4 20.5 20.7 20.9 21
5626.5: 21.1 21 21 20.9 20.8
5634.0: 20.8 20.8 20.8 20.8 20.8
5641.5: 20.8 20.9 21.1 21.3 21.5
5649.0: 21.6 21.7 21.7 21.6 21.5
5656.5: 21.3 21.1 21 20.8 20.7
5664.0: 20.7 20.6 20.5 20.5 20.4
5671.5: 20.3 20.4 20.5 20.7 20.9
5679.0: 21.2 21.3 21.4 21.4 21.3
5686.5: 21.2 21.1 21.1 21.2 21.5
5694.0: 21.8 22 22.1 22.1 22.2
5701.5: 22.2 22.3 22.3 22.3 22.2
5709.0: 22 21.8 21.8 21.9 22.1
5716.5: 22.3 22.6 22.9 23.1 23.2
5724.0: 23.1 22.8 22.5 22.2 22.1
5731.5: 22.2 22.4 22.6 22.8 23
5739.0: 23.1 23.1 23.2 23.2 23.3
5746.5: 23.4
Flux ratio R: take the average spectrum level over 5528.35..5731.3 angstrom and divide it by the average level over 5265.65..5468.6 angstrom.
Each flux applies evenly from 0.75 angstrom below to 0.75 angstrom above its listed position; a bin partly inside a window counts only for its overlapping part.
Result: 1.18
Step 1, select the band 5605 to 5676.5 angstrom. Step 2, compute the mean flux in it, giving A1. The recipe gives 20.8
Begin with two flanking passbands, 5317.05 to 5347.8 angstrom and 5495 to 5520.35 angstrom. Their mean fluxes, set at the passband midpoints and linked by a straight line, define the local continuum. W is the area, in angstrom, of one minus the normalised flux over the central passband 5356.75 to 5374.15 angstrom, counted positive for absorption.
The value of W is -1.7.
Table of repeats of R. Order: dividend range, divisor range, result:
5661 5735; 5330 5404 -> 1.22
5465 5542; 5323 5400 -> 1.07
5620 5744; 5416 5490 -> 1.17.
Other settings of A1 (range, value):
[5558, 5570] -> 19.6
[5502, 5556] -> 19.4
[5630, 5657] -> 21.1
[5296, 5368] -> 17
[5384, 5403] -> 18.1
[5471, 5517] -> 18.6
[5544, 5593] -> 19.3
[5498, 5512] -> 18.8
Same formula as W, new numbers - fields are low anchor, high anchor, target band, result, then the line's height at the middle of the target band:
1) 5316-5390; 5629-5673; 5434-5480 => 1.9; 18.7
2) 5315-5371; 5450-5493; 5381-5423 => -2.0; 17.5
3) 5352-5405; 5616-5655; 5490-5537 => 1.5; 19.7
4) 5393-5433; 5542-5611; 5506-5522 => 0.4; 18.9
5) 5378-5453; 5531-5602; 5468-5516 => 0.7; 18.9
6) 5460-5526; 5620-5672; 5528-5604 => 1.9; 19.7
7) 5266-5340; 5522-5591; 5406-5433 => -1.9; 17.7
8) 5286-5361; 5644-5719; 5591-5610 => 1.8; 20.4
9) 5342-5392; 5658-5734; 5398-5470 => 2.4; 18.9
